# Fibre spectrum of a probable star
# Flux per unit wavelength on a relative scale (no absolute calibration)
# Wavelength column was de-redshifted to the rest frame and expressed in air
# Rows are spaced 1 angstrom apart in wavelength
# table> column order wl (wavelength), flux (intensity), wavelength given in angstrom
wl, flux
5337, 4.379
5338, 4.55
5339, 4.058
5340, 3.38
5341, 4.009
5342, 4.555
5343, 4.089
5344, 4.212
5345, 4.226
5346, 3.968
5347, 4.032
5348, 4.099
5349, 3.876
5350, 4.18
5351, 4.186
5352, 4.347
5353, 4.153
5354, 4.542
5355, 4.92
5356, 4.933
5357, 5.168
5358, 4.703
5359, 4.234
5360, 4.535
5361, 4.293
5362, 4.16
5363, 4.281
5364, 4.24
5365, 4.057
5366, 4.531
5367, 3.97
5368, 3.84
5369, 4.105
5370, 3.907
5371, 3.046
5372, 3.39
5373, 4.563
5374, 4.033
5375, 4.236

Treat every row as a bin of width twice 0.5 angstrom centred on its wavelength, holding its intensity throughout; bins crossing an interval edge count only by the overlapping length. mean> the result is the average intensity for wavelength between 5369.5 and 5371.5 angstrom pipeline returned 3.48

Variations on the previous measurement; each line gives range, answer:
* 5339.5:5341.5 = 3.69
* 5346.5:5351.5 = 4.07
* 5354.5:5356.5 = 4.93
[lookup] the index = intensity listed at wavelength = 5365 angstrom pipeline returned 4.057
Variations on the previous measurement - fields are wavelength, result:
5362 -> 4.16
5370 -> 3.907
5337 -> 4.379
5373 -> 4.563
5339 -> 4.058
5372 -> 3.39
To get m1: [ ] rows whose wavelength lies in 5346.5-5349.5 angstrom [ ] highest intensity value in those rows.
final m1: 4.099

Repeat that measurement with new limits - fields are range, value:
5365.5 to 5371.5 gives 4.531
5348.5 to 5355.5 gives 4.92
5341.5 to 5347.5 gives 4.555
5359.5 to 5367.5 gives 4.535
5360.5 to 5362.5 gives 4.293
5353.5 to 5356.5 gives 4.933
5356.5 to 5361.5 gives 5.168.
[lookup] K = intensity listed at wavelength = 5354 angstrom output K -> 4.542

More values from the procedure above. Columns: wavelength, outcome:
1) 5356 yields 4.933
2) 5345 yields 4.226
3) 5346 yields 3.968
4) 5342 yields 4.555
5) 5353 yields 4.153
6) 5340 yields 3.38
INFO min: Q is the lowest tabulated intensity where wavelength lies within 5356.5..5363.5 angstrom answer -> 4.16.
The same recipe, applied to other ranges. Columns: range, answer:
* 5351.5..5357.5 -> 4.153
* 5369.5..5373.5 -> 3.046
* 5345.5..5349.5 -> 3.876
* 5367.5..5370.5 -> 3.84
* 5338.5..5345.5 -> 3.38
